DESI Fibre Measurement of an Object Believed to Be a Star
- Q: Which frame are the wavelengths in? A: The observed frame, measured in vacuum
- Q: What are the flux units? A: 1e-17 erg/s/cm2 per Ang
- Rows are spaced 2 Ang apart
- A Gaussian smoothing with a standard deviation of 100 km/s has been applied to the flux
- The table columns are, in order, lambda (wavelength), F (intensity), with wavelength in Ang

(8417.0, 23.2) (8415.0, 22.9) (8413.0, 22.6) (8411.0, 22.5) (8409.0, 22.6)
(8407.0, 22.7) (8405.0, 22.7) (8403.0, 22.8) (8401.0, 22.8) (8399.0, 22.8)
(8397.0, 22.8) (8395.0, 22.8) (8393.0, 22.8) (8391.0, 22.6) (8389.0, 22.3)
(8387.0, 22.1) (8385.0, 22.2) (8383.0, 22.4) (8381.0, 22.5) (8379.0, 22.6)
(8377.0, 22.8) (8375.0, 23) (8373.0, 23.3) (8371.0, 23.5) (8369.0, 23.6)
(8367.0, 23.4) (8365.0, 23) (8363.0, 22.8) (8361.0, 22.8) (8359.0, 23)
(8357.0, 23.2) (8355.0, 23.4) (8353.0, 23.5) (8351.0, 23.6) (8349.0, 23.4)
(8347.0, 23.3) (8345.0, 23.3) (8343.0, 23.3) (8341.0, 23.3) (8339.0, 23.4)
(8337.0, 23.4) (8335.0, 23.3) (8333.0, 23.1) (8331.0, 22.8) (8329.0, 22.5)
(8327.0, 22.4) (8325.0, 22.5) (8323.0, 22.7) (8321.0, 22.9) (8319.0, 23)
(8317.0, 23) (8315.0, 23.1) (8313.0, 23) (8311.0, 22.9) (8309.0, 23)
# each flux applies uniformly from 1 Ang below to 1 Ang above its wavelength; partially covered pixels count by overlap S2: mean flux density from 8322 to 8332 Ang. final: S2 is 22.6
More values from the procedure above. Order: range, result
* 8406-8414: 22.6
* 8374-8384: 22.7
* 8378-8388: 22.4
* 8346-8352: 23.4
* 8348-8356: 23.5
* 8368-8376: 23.4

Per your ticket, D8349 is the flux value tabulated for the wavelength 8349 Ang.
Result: 23.4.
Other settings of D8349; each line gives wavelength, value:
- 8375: 23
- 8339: 23.4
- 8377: 22.8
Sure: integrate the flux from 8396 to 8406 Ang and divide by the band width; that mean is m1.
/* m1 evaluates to 22.8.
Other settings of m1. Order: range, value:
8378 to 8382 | 22.6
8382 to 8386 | 22.3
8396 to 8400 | 22.8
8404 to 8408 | 22.7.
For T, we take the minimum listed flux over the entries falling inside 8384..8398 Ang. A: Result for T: 22.1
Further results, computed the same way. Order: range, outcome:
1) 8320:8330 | 22.4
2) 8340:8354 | 23.3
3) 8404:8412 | 22.5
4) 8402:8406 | 22.7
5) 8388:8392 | 22.3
